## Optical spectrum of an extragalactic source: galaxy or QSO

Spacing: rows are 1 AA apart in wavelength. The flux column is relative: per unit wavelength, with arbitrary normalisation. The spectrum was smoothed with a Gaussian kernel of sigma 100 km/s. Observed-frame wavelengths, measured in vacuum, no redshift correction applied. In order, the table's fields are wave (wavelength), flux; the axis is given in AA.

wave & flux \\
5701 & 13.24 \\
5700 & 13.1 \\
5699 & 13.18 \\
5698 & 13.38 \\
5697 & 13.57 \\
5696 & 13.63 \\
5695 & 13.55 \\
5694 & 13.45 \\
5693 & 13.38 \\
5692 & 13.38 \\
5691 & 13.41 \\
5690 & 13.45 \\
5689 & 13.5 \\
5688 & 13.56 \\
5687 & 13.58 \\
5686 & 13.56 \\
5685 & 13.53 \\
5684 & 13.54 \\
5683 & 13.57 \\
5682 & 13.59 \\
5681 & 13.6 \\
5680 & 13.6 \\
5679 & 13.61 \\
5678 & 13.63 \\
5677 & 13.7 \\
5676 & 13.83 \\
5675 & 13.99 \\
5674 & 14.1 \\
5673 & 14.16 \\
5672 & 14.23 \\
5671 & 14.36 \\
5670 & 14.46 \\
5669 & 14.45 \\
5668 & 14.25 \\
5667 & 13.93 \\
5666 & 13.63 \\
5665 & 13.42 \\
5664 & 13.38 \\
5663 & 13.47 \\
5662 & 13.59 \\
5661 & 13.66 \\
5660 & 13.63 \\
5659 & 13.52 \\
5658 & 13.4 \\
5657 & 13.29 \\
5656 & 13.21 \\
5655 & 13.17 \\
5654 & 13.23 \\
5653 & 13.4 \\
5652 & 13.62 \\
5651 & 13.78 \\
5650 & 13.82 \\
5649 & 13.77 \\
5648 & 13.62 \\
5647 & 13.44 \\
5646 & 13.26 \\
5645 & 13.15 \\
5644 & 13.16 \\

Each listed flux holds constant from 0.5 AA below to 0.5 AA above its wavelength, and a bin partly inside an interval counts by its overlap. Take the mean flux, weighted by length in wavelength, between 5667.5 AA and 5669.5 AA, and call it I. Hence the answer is 14.3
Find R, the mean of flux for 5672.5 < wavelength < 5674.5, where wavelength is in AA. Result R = 14.1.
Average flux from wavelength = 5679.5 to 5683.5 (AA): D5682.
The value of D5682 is 13.6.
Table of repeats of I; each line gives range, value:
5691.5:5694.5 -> 13.4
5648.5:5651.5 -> 13.8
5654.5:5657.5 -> 13.2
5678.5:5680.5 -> 13.6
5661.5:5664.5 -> 13.5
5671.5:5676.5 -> 14.1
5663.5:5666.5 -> 13.5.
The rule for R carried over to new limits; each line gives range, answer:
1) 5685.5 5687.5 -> 13.6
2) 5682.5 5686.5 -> 13.6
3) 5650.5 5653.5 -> 13.6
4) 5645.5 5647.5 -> 13.3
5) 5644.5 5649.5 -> 13.4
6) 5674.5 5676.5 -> 13.9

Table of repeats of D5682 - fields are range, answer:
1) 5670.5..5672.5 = 14.3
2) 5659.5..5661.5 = 13.6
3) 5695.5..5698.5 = 13.5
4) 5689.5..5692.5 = 13.4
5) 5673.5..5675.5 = 14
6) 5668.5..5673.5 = 14.3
